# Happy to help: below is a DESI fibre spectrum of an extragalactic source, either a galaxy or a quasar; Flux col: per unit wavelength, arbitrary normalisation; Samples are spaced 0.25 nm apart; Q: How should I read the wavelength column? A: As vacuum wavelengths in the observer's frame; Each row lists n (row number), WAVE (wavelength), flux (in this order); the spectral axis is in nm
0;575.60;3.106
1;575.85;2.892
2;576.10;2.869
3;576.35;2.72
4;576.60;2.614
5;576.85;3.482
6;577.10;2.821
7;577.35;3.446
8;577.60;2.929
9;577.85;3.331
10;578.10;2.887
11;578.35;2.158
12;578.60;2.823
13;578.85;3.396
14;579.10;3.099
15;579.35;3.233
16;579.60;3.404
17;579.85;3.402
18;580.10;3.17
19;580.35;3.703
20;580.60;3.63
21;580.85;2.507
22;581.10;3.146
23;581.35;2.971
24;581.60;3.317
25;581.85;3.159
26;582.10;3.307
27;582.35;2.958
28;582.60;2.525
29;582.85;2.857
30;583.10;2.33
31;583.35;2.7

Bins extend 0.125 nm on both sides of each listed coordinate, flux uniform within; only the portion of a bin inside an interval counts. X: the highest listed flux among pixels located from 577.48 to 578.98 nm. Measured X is 3.396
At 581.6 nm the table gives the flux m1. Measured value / 3.317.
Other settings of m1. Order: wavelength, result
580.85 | 2.507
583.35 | 2.7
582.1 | 3.307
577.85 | 3.331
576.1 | 2.869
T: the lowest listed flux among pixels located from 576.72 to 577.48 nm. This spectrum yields 2.821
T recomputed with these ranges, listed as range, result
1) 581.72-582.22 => 3.159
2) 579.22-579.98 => 3.233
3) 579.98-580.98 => 2.507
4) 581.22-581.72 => 2.971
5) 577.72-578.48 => 2.158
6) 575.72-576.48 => 2.72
